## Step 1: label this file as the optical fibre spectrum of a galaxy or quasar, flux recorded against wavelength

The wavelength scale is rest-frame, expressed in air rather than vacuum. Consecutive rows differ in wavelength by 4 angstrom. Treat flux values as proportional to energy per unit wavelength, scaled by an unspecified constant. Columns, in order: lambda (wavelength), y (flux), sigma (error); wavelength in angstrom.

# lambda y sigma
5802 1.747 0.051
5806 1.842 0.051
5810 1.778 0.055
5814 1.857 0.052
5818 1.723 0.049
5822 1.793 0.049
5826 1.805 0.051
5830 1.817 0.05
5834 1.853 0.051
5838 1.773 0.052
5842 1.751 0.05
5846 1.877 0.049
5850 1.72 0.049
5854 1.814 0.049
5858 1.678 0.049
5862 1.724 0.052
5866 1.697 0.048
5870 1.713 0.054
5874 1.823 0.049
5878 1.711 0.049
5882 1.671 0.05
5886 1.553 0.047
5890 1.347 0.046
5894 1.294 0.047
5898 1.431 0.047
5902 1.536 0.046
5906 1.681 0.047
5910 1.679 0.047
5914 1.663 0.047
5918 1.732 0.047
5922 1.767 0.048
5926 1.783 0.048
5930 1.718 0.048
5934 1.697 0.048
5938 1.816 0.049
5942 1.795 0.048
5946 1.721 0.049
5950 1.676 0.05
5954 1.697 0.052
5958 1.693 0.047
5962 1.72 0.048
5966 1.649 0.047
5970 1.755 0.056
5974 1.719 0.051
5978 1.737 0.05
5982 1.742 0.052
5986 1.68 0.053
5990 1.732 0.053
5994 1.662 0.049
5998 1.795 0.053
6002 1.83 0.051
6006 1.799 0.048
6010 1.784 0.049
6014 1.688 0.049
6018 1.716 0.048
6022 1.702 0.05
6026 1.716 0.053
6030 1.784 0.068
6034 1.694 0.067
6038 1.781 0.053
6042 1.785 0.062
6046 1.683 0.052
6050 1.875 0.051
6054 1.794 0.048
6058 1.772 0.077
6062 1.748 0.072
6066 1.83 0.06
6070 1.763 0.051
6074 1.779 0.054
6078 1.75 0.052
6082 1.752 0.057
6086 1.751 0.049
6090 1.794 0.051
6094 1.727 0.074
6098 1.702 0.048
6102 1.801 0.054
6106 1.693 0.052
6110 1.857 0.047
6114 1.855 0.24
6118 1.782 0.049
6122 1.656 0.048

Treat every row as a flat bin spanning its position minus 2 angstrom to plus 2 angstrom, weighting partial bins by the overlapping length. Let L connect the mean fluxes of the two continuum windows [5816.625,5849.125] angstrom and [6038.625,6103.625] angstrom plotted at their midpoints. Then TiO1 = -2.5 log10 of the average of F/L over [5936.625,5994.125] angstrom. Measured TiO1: 0.04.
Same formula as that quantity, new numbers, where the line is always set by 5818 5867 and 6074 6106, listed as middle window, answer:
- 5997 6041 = 0.00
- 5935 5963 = 0.02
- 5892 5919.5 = 0.13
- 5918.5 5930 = 0.00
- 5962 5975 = 0.03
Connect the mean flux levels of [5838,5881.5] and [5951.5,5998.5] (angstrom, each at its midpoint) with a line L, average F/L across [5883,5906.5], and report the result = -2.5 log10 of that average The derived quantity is 0.18 mag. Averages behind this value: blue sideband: 1.75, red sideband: 1.71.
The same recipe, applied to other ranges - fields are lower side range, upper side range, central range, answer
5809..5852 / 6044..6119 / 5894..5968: 0.07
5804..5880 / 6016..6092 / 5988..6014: 0.00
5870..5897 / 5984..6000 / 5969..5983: -0.03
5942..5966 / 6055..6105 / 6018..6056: -0.01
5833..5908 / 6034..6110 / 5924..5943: -0.04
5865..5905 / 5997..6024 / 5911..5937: -0.06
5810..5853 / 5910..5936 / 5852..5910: 0.09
